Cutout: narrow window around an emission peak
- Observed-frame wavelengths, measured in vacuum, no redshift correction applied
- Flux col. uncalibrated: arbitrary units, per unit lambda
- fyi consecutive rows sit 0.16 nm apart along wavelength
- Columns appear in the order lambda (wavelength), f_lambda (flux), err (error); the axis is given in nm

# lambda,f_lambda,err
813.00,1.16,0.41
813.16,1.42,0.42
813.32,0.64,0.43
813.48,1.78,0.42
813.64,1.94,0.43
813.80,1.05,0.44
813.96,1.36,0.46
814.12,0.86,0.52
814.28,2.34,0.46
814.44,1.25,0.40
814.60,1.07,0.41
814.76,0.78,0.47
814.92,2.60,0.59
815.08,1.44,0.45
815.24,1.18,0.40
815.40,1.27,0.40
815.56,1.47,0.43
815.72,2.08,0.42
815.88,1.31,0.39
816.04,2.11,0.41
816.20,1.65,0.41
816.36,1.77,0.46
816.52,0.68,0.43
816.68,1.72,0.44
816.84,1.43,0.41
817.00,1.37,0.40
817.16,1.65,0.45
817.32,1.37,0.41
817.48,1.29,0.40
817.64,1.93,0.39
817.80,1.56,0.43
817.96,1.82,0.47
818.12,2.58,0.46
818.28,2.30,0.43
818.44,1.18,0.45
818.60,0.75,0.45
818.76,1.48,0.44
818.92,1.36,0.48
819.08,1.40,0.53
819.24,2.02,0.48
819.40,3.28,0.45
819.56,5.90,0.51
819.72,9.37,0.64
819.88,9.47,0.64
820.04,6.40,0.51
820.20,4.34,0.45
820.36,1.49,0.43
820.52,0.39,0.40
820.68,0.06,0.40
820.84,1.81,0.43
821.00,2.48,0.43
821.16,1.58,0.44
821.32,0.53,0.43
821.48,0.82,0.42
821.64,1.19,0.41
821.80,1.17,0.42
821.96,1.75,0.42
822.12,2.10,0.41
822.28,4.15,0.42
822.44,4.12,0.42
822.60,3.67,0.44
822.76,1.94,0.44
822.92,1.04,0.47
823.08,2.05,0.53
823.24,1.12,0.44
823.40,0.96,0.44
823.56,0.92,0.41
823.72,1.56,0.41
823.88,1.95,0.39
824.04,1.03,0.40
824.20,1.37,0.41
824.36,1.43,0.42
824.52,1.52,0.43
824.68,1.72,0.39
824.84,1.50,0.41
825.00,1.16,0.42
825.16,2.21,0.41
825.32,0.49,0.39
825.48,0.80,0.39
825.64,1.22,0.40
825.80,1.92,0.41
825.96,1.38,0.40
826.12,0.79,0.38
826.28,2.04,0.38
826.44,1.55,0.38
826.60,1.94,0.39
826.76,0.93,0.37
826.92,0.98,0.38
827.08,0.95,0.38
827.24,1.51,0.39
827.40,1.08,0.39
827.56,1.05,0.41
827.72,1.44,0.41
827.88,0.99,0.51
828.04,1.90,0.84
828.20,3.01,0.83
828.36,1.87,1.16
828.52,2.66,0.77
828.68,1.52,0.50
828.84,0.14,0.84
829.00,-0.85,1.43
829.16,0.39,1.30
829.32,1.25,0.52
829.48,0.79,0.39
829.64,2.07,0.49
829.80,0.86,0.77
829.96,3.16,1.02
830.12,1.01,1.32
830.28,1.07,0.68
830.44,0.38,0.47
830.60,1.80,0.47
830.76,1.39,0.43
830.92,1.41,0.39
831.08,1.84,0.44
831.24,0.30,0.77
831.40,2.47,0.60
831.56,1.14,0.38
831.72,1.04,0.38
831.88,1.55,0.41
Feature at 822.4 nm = [N II] 6583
